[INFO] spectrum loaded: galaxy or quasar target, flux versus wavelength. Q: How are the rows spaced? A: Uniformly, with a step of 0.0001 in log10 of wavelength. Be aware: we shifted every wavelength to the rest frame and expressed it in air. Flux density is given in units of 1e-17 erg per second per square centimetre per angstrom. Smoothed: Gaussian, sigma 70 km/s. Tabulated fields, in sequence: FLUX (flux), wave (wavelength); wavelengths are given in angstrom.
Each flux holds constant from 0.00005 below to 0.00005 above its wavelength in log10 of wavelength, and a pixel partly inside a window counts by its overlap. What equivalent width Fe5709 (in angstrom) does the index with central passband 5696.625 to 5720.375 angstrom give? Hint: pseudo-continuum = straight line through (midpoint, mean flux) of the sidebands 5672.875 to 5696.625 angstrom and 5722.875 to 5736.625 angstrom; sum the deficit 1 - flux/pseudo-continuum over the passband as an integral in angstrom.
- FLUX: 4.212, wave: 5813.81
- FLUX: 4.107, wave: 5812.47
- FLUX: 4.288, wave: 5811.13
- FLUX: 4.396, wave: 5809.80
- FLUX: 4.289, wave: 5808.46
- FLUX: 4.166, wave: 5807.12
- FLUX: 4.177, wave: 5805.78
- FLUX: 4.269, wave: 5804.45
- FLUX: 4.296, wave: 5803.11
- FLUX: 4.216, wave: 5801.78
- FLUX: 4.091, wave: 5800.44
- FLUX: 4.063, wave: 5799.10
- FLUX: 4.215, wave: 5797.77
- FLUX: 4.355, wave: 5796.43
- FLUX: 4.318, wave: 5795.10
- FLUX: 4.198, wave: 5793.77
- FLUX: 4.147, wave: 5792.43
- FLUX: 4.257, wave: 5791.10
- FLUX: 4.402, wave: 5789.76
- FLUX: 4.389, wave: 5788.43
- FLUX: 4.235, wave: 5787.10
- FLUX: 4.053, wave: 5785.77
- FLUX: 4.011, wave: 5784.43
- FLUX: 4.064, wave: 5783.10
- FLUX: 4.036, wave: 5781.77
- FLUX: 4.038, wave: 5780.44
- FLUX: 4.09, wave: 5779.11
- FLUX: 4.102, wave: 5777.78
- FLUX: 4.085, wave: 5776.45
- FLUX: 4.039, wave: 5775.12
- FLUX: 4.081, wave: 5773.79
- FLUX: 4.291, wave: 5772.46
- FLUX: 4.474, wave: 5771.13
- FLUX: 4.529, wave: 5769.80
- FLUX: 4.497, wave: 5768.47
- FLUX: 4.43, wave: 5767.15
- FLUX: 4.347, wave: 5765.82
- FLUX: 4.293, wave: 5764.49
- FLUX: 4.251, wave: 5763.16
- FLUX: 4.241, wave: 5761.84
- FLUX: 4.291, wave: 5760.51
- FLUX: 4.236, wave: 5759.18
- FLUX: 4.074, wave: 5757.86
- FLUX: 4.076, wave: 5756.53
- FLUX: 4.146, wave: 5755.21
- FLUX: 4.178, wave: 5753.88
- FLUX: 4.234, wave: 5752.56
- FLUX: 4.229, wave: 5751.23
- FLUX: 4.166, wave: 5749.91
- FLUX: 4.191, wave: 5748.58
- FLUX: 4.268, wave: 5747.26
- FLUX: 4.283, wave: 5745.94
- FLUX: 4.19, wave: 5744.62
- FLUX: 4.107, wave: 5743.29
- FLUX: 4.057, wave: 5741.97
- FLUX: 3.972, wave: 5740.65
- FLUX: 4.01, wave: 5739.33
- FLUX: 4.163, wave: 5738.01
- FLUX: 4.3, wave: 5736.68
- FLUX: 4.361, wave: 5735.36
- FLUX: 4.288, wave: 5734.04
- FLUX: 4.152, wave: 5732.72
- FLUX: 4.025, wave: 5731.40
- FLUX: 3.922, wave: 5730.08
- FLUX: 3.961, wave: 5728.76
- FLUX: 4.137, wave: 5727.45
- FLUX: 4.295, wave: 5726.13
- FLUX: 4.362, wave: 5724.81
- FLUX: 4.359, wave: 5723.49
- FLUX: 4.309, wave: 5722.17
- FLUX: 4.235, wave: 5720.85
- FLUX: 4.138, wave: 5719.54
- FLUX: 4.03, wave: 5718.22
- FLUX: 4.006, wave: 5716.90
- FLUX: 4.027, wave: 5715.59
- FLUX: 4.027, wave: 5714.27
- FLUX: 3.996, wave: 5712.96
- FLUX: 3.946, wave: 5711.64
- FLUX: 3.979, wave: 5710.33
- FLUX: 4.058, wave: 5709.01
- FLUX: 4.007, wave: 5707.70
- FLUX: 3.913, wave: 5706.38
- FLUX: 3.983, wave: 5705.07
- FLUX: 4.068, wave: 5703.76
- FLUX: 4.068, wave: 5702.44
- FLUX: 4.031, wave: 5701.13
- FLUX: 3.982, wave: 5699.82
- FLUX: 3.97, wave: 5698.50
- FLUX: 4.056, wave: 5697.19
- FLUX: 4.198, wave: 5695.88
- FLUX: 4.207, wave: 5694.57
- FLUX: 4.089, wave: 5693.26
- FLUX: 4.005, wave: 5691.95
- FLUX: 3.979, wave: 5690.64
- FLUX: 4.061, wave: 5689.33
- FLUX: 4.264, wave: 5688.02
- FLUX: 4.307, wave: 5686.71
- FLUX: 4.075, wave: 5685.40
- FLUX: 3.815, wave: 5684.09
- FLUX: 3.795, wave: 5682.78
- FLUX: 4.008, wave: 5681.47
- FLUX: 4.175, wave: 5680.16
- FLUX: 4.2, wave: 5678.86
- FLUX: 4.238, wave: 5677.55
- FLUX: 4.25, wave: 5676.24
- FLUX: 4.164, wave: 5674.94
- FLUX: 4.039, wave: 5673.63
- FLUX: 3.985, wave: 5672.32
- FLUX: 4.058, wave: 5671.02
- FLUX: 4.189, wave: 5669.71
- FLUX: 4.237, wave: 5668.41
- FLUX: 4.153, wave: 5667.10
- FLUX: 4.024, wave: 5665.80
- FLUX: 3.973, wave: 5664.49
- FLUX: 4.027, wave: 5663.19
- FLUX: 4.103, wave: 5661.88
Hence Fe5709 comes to 0.8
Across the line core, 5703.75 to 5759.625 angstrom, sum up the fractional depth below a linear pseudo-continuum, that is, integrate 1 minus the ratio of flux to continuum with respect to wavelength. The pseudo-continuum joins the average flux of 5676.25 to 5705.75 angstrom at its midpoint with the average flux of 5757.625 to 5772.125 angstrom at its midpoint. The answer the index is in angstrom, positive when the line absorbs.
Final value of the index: 1.2 angstrom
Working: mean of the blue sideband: 4.08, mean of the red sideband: 4.34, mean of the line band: 4.13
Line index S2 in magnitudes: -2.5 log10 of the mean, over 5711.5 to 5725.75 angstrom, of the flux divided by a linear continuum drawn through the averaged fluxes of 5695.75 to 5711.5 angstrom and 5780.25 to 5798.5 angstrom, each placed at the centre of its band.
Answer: -0.02 mag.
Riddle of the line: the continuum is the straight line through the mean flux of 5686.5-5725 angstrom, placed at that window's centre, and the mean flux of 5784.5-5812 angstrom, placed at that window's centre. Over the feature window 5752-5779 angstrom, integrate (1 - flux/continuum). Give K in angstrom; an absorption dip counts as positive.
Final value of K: -0.4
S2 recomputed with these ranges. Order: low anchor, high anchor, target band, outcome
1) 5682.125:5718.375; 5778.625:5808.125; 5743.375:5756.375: -0.02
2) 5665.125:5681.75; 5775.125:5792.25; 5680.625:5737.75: 0.01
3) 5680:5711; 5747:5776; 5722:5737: -0.01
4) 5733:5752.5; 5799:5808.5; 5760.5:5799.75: -0.01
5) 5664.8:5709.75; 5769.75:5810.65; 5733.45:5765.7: -0.01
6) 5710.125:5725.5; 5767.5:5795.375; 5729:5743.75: 0.01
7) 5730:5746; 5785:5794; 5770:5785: 0.02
